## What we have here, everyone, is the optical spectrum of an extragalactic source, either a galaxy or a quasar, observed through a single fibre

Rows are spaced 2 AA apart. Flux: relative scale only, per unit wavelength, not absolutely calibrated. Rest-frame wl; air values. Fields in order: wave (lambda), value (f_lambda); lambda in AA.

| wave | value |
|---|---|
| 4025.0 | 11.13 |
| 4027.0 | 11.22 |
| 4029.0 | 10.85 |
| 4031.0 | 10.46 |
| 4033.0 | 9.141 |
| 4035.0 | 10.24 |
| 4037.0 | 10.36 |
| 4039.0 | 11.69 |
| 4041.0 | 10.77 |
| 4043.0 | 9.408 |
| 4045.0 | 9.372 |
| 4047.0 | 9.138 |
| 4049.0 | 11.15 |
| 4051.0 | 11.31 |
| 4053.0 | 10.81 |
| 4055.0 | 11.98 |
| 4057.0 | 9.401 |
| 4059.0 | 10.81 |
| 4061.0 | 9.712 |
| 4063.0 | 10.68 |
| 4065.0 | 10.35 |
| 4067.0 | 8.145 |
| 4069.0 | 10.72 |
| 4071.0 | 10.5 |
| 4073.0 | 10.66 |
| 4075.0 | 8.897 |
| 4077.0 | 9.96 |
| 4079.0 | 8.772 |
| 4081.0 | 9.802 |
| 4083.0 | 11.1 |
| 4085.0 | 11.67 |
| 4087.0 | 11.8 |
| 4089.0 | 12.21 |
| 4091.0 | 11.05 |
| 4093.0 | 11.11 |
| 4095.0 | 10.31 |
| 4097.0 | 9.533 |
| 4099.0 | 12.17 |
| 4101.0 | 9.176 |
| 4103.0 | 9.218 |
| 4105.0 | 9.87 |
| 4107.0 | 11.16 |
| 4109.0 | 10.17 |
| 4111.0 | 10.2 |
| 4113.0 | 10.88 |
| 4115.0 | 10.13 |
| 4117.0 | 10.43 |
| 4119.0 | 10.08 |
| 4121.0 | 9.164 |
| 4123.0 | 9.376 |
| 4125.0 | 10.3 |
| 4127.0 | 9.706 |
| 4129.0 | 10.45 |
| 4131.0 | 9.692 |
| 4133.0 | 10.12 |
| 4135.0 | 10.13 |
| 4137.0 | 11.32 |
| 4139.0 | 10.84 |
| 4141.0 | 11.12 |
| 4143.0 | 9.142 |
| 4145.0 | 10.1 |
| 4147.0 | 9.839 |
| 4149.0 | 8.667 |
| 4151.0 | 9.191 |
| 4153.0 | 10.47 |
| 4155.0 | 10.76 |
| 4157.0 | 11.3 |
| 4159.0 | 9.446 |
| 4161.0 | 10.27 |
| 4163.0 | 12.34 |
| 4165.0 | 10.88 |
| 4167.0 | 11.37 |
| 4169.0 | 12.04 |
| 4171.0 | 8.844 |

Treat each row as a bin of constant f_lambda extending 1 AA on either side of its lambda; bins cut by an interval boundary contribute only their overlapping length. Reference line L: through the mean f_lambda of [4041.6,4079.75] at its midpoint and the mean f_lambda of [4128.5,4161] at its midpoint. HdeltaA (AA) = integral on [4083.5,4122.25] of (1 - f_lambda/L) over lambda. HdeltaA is -1.6 AA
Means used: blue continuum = 10.1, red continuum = 10.2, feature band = 10.5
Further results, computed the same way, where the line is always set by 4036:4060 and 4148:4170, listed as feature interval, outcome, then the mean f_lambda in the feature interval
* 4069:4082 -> 0.9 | 9.84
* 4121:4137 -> 0.9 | 10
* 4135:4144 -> 0.0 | 10.6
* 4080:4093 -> -0.9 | 11.3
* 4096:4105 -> 0.5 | 10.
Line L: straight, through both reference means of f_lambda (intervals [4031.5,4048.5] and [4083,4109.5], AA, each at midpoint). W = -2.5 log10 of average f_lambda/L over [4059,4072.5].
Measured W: 0.029 mag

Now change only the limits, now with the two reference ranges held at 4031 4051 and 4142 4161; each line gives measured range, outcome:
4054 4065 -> -0.036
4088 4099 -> -0.093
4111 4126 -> -0.007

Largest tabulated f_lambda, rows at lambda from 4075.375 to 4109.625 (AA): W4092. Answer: 12.21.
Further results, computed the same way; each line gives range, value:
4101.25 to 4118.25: 11.16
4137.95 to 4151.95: 11.12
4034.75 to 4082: 11.98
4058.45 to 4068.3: 10.81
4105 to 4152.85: 11.32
